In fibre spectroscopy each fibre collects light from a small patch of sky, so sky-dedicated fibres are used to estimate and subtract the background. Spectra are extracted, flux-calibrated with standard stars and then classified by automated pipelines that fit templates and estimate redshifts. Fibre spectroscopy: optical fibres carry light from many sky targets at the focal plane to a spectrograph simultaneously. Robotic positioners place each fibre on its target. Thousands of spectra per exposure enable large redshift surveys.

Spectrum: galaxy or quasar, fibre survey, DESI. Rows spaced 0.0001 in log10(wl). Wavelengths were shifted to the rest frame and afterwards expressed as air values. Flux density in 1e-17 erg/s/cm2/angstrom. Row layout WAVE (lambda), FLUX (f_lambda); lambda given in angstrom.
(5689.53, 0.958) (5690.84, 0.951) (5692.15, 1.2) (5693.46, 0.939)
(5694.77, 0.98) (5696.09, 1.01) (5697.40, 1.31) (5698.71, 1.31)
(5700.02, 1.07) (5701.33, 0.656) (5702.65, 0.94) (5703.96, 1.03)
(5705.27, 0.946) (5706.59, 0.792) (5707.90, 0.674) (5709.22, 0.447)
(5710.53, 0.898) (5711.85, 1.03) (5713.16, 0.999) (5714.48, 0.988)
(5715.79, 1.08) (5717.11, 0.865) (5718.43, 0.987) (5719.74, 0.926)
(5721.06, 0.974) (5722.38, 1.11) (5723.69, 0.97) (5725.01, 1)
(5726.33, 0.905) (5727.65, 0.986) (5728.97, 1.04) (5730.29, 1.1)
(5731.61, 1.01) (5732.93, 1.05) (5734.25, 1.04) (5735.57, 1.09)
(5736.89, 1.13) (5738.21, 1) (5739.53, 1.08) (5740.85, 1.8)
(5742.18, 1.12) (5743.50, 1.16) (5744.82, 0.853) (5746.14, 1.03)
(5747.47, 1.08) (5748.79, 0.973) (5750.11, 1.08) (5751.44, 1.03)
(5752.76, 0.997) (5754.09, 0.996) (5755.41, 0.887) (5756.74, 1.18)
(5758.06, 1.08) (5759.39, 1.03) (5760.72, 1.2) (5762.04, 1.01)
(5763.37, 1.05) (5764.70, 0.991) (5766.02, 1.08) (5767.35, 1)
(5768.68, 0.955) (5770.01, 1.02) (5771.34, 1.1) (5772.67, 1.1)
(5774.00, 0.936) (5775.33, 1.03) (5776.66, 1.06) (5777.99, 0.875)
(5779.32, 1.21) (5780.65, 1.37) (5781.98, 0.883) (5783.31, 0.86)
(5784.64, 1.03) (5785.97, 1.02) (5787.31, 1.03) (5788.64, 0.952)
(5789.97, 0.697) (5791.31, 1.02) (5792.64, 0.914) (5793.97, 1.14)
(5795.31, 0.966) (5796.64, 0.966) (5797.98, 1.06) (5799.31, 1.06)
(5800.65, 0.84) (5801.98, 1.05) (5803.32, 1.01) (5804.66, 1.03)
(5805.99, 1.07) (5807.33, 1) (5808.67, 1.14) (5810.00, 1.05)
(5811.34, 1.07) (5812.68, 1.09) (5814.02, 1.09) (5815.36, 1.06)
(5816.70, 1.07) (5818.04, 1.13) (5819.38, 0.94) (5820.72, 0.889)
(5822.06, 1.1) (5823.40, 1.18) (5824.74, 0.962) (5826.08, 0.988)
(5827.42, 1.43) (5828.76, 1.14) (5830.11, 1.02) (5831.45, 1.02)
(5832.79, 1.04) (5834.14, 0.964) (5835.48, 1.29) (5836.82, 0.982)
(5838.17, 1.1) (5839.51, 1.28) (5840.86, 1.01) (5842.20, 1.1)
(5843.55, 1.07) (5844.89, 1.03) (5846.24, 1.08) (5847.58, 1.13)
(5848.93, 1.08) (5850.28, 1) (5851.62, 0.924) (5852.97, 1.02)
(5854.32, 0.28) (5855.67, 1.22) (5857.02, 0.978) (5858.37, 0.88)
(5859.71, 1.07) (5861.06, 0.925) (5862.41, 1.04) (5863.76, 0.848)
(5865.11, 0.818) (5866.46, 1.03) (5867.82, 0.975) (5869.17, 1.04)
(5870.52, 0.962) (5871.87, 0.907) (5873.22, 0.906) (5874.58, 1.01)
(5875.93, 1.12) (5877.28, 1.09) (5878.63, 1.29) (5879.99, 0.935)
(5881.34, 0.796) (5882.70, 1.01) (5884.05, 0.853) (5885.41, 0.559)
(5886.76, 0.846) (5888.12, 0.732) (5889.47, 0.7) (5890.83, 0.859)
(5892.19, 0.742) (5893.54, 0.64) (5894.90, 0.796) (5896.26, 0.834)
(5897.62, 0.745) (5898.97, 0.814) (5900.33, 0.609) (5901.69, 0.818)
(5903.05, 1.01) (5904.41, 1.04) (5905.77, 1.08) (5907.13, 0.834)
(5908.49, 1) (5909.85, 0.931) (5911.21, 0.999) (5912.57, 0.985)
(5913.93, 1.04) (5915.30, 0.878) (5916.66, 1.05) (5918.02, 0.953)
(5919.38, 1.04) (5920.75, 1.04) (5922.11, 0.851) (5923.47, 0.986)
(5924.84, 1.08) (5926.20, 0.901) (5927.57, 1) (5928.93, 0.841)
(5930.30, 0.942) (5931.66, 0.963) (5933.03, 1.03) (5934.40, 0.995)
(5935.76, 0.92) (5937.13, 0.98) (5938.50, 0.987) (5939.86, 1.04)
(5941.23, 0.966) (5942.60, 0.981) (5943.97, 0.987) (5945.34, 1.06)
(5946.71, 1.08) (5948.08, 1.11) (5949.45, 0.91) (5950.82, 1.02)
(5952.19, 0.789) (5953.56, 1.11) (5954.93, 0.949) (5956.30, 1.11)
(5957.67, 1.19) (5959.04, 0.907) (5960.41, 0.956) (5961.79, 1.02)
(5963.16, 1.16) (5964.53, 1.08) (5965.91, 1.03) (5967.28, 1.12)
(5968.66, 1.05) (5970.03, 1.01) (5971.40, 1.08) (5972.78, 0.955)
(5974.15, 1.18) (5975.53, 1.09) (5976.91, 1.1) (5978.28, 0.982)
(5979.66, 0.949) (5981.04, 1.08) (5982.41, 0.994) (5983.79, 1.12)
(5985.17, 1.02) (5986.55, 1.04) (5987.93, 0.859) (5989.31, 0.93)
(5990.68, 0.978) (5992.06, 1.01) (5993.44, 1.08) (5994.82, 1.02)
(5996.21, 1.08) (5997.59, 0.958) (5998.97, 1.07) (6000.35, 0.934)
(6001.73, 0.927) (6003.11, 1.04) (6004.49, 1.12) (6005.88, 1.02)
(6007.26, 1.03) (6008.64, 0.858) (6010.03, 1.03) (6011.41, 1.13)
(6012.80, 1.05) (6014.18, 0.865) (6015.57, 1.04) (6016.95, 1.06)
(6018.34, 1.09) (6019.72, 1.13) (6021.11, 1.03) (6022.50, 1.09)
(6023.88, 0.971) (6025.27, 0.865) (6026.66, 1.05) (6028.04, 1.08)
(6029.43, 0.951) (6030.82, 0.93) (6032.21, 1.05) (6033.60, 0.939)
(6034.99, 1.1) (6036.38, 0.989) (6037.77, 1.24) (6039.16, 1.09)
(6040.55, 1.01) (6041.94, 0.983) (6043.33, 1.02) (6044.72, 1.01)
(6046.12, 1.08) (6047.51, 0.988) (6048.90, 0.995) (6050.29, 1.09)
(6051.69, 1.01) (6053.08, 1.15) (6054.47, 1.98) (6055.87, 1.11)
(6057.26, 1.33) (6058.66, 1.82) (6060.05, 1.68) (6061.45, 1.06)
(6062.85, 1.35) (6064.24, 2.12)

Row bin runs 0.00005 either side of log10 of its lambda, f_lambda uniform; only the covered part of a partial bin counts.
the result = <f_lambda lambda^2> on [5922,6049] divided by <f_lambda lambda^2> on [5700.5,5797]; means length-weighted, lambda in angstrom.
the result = 1.09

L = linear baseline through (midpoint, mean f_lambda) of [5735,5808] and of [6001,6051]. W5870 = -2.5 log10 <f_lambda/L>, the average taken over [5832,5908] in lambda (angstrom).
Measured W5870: 0.10 mag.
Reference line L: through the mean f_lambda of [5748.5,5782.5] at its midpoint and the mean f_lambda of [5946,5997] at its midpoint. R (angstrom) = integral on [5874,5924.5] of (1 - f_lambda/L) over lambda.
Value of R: 6.3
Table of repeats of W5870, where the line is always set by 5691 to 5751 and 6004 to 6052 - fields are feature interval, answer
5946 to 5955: 0.03 mag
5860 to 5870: 0.07 mag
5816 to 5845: -0.06 mag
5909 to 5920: 0.04 mag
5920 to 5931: 0.07 mag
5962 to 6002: -0.01 mag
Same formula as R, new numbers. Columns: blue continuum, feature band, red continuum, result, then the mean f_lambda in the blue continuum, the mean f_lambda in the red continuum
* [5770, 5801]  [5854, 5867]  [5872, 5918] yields 0.1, 1.01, 0.896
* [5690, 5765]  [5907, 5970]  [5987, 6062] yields 3.6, 1.02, 1.07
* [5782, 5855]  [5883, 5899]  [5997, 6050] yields 4.1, 1.03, 1.02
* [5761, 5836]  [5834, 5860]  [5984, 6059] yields 0.4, 1.04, 1.06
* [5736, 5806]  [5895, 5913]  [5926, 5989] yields 2.2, 1.04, 1.01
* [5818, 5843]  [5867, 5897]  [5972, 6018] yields 4.8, 1.08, 1.02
